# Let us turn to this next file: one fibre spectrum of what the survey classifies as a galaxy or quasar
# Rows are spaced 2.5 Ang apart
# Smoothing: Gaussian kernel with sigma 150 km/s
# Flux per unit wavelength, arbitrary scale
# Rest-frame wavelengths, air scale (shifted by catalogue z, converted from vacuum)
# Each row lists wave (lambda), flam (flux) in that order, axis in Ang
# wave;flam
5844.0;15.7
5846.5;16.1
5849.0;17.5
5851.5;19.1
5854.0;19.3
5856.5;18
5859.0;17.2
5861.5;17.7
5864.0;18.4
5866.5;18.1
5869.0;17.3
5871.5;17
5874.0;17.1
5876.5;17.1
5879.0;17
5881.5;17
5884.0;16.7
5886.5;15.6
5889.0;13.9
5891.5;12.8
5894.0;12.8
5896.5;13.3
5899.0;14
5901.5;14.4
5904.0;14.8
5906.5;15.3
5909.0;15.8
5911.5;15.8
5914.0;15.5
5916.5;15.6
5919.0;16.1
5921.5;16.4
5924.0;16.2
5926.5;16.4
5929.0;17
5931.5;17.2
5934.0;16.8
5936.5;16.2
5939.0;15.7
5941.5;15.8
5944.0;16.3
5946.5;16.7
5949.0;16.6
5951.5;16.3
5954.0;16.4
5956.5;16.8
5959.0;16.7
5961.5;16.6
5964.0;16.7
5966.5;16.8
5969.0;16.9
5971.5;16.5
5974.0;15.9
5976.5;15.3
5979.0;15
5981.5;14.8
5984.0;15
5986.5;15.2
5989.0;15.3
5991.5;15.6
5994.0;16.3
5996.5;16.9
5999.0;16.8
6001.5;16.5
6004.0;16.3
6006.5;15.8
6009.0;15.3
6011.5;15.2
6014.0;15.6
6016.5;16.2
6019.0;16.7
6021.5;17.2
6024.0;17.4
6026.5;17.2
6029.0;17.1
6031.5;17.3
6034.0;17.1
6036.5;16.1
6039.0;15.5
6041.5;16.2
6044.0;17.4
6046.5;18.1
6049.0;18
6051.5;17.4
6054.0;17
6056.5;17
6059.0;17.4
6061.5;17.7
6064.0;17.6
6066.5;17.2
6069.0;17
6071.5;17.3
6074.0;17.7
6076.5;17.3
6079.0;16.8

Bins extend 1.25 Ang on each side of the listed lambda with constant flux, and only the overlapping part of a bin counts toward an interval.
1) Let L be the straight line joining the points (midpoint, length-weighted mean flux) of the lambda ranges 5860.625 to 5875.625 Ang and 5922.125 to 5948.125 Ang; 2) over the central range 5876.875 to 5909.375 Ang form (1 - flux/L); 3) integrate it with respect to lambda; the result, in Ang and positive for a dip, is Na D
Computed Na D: 4.3 Ang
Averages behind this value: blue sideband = 17.6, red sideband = 16.4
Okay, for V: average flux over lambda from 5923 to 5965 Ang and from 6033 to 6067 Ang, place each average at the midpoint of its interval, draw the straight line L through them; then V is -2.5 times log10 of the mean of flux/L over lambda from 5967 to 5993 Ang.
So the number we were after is 0.07 mag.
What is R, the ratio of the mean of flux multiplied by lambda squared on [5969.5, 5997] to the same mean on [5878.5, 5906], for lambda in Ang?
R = 1.1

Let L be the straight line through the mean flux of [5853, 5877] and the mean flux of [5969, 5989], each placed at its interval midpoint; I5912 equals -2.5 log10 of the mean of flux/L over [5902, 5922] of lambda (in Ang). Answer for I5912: 0.08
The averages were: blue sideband 17.7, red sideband 15.5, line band 15.6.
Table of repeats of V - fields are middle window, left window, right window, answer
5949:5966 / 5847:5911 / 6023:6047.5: 0.001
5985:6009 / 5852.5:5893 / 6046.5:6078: 0.078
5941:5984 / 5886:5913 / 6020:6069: -0.043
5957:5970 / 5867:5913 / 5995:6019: -0.058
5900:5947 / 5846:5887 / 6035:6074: 0.091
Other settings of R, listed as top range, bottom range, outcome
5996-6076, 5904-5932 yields 1.09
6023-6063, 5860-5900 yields 1.13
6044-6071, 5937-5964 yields 1.10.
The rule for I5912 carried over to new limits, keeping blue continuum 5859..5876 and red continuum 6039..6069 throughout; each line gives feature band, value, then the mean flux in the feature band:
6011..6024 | 0.063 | 16.4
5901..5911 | 0.154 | 15.2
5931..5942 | 0.073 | 16.3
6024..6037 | 0.016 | 17.1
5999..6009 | 0.077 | 16.2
